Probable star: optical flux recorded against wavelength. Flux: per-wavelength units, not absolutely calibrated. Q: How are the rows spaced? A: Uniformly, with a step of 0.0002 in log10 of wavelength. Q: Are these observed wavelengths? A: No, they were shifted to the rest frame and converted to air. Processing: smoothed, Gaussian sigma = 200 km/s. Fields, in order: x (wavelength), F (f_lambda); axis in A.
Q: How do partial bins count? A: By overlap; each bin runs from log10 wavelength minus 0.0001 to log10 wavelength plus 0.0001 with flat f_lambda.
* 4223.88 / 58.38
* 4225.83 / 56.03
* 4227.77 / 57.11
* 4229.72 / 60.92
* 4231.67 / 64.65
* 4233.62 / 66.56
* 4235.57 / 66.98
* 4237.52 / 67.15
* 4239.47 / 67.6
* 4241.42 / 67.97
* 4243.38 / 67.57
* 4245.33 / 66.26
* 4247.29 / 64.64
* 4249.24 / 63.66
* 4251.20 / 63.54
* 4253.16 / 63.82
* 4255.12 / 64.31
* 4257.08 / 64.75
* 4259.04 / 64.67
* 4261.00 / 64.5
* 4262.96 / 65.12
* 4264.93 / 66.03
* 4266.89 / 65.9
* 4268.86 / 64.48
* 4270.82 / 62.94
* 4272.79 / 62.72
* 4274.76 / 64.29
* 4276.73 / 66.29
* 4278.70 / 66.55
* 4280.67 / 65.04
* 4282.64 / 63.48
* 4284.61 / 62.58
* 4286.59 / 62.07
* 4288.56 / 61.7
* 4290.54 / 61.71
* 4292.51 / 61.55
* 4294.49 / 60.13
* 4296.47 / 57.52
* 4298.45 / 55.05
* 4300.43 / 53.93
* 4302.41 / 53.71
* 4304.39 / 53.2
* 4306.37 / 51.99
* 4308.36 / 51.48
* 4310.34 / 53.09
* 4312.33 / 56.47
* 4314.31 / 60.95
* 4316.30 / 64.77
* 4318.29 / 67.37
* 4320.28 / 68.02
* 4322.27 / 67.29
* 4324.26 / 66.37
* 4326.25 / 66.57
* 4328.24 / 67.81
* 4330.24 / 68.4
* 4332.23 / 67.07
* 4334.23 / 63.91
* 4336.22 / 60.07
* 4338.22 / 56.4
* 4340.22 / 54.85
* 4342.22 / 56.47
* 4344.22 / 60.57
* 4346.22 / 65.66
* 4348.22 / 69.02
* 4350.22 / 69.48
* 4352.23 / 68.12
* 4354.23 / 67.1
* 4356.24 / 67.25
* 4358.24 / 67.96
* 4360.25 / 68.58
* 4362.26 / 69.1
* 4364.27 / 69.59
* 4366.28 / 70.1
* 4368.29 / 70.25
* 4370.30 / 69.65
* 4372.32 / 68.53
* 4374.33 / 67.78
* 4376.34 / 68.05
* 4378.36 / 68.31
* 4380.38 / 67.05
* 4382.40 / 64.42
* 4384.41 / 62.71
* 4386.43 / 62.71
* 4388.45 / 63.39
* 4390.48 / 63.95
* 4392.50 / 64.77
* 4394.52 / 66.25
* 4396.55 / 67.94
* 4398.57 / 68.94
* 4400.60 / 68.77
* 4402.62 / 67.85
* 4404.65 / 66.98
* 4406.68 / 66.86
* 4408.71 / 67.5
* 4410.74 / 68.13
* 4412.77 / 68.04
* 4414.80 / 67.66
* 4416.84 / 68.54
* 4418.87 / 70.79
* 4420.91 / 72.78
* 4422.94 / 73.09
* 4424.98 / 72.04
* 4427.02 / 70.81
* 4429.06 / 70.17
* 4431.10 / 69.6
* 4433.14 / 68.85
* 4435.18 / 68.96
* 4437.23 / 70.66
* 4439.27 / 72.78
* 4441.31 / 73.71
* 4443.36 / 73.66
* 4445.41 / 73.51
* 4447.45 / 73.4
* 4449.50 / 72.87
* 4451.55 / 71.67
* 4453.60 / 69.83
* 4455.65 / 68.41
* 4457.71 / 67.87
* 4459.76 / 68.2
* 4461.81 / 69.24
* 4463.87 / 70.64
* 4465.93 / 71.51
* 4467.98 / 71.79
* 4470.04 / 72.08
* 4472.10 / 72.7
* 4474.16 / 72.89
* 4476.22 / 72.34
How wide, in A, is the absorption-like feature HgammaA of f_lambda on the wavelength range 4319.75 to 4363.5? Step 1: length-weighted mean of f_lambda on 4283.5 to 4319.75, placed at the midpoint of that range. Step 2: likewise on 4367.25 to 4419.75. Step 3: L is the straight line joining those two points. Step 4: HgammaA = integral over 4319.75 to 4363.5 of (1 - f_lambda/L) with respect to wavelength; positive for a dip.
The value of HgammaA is -2.2 A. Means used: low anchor 58.4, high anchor 67.1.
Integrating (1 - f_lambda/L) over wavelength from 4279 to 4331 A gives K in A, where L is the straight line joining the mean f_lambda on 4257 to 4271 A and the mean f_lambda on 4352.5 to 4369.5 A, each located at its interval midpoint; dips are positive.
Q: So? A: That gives 4.4 A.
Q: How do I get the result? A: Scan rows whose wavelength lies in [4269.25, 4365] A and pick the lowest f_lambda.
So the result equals 51.48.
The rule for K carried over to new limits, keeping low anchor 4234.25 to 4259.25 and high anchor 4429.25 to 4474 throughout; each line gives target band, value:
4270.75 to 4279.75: 0.2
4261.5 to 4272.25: 0.2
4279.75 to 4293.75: 0.9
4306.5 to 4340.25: 2.7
